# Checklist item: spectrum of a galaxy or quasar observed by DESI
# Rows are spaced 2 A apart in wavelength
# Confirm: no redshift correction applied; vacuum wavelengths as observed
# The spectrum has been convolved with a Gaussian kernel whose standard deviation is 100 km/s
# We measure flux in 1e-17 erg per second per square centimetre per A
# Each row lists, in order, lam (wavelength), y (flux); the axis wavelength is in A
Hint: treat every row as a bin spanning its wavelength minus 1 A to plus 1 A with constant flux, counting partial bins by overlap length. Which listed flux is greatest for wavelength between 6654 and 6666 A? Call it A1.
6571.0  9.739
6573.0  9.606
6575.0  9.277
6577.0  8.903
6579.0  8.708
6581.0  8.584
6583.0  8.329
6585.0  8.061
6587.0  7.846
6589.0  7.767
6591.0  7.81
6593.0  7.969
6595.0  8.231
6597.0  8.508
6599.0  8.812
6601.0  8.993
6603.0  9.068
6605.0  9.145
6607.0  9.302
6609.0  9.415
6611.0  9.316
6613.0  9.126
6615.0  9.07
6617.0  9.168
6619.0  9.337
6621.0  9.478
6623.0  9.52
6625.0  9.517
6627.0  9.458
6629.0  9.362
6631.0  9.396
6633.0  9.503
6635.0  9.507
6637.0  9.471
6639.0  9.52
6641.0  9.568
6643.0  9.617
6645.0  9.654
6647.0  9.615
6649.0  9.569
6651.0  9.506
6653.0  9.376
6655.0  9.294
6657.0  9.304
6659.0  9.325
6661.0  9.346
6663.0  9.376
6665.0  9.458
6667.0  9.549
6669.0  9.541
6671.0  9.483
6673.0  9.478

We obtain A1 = 9.458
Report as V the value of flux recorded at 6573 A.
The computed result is 9.606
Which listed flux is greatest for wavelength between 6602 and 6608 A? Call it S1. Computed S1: 9.302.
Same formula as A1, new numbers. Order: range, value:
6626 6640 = 9.52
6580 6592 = 8.584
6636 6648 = 9.654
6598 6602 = 8.993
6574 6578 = 9.277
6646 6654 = 9.615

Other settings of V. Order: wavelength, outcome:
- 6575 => 9.277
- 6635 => 9.507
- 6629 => 9.362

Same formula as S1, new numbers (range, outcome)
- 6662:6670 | 9.549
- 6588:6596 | 8.231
